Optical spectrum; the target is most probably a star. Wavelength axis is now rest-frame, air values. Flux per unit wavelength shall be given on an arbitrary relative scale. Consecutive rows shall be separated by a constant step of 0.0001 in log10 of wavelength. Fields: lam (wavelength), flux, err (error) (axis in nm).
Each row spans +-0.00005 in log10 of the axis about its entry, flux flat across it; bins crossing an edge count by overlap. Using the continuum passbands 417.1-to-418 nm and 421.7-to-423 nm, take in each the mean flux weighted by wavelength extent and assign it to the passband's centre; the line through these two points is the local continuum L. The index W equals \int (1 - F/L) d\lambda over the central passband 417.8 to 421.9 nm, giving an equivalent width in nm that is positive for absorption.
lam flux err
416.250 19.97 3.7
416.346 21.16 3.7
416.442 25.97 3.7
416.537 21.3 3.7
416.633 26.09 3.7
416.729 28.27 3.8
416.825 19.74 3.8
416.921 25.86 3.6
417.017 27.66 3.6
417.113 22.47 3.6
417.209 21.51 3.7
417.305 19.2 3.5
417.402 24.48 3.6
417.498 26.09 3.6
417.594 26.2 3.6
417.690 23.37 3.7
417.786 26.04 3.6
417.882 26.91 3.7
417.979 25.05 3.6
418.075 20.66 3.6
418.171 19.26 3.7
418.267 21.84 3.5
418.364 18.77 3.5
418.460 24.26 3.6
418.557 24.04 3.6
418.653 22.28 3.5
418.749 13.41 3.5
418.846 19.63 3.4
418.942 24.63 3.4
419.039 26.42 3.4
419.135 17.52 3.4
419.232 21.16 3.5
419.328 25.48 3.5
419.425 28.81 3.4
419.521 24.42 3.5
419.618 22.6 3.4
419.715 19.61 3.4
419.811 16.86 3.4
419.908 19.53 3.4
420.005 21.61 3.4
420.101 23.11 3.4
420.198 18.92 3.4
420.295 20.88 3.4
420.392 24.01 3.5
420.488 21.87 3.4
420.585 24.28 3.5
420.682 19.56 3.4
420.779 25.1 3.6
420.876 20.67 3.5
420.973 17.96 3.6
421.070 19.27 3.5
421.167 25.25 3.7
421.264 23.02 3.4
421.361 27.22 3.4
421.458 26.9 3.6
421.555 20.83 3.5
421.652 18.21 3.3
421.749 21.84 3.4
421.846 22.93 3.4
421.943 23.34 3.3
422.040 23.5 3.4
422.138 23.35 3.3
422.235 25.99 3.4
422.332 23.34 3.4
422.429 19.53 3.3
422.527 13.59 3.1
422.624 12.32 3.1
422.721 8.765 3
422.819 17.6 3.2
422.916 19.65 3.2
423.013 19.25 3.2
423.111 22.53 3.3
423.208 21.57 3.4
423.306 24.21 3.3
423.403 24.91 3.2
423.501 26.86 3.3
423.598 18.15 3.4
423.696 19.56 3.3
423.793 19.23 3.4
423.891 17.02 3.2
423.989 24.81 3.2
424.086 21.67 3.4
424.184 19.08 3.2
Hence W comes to -0.03 nm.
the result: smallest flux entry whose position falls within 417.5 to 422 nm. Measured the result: 13.41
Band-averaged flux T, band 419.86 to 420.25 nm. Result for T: 20.8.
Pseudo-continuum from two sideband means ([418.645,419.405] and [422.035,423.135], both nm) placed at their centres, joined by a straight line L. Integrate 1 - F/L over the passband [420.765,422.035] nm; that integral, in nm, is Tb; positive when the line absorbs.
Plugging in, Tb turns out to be -0.18 nm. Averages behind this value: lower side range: 21.5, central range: 22.5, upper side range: 18.9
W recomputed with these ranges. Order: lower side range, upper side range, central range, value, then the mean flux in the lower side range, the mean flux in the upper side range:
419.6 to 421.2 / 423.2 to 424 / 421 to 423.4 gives 0.04 nm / 21.2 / 21.7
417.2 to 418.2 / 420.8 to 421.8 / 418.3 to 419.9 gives 0.09 nm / 23.7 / 22.2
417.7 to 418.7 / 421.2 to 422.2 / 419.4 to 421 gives 0.10 nm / 22.9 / 23.2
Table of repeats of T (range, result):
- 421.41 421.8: 22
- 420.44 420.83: 22.7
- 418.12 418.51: 21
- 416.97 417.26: 23.8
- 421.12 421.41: 25.2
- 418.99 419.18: 22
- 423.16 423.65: 23.1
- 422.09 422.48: 23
